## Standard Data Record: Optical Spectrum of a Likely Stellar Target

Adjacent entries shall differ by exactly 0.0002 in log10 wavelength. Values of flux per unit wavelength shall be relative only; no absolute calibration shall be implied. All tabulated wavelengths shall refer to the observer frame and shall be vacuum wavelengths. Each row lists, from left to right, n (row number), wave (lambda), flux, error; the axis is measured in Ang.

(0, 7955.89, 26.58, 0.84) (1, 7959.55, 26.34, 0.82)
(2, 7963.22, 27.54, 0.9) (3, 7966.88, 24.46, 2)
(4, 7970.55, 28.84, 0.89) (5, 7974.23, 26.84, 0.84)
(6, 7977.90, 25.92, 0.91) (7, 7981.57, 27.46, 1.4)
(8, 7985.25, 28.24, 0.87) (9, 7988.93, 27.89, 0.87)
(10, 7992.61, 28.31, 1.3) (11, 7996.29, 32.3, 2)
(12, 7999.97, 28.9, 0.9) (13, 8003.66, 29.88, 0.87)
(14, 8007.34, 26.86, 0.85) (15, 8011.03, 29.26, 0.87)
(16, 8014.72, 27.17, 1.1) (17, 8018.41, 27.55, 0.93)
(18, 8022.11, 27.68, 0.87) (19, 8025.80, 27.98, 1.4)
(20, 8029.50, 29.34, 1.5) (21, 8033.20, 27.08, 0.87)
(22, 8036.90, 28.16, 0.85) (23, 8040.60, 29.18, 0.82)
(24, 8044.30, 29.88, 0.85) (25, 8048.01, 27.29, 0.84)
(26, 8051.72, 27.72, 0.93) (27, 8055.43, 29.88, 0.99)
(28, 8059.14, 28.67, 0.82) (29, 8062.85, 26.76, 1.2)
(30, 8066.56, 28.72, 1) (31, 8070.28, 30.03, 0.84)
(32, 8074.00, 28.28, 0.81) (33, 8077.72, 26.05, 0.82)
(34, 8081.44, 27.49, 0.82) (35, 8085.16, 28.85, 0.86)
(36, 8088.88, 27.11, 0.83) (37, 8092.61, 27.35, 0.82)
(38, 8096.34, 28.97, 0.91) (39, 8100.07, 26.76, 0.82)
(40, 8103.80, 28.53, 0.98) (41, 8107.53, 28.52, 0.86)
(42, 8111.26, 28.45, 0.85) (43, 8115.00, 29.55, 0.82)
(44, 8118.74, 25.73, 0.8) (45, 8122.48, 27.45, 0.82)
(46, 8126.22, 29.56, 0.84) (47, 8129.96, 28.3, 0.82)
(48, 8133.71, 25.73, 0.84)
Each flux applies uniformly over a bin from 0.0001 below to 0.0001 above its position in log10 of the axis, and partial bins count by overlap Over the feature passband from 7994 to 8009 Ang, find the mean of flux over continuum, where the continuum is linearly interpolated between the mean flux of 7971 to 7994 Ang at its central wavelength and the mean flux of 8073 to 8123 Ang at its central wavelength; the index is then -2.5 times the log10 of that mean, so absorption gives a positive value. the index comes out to -0.07 mag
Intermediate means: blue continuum 27.5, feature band 29.5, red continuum 27.8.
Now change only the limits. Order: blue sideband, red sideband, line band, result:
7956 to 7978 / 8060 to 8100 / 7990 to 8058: -0.049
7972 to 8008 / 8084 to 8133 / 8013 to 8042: 0.008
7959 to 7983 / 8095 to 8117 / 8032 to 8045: -0.036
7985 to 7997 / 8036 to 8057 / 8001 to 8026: 0.030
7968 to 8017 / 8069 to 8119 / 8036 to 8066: -0.014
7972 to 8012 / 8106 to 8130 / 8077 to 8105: 0.022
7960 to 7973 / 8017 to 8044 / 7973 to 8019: -0.029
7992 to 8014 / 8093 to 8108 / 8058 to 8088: 0.013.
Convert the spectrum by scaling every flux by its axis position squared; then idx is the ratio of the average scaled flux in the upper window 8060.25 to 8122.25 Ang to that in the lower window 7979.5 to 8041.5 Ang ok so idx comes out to 1.00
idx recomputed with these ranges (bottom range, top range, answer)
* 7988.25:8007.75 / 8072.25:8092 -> 0.96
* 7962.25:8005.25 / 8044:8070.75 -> 1.03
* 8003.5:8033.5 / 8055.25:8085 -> 1.02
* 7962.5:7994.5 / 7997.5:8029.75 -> 1.05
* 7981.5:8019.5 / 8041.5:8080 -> 1.01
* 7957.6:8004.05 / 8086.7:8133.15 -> 1.04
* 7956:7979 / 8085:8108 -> 1.08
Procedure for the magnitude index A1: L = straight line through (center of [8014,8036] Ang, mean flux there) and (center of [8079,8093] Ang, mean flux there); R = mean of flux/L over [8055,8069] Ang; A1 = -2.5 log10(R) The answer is -0.03 mag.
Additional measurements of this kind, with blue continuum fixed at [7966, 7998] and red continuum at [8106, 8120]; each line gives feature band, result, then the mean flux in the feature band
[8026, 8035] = -0.01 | 28.2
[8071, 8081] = 0.02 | 27.5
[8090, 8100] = 0.01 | 27.8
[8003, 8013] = -0.02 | 28.5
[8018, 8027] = 0.01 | 27.7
